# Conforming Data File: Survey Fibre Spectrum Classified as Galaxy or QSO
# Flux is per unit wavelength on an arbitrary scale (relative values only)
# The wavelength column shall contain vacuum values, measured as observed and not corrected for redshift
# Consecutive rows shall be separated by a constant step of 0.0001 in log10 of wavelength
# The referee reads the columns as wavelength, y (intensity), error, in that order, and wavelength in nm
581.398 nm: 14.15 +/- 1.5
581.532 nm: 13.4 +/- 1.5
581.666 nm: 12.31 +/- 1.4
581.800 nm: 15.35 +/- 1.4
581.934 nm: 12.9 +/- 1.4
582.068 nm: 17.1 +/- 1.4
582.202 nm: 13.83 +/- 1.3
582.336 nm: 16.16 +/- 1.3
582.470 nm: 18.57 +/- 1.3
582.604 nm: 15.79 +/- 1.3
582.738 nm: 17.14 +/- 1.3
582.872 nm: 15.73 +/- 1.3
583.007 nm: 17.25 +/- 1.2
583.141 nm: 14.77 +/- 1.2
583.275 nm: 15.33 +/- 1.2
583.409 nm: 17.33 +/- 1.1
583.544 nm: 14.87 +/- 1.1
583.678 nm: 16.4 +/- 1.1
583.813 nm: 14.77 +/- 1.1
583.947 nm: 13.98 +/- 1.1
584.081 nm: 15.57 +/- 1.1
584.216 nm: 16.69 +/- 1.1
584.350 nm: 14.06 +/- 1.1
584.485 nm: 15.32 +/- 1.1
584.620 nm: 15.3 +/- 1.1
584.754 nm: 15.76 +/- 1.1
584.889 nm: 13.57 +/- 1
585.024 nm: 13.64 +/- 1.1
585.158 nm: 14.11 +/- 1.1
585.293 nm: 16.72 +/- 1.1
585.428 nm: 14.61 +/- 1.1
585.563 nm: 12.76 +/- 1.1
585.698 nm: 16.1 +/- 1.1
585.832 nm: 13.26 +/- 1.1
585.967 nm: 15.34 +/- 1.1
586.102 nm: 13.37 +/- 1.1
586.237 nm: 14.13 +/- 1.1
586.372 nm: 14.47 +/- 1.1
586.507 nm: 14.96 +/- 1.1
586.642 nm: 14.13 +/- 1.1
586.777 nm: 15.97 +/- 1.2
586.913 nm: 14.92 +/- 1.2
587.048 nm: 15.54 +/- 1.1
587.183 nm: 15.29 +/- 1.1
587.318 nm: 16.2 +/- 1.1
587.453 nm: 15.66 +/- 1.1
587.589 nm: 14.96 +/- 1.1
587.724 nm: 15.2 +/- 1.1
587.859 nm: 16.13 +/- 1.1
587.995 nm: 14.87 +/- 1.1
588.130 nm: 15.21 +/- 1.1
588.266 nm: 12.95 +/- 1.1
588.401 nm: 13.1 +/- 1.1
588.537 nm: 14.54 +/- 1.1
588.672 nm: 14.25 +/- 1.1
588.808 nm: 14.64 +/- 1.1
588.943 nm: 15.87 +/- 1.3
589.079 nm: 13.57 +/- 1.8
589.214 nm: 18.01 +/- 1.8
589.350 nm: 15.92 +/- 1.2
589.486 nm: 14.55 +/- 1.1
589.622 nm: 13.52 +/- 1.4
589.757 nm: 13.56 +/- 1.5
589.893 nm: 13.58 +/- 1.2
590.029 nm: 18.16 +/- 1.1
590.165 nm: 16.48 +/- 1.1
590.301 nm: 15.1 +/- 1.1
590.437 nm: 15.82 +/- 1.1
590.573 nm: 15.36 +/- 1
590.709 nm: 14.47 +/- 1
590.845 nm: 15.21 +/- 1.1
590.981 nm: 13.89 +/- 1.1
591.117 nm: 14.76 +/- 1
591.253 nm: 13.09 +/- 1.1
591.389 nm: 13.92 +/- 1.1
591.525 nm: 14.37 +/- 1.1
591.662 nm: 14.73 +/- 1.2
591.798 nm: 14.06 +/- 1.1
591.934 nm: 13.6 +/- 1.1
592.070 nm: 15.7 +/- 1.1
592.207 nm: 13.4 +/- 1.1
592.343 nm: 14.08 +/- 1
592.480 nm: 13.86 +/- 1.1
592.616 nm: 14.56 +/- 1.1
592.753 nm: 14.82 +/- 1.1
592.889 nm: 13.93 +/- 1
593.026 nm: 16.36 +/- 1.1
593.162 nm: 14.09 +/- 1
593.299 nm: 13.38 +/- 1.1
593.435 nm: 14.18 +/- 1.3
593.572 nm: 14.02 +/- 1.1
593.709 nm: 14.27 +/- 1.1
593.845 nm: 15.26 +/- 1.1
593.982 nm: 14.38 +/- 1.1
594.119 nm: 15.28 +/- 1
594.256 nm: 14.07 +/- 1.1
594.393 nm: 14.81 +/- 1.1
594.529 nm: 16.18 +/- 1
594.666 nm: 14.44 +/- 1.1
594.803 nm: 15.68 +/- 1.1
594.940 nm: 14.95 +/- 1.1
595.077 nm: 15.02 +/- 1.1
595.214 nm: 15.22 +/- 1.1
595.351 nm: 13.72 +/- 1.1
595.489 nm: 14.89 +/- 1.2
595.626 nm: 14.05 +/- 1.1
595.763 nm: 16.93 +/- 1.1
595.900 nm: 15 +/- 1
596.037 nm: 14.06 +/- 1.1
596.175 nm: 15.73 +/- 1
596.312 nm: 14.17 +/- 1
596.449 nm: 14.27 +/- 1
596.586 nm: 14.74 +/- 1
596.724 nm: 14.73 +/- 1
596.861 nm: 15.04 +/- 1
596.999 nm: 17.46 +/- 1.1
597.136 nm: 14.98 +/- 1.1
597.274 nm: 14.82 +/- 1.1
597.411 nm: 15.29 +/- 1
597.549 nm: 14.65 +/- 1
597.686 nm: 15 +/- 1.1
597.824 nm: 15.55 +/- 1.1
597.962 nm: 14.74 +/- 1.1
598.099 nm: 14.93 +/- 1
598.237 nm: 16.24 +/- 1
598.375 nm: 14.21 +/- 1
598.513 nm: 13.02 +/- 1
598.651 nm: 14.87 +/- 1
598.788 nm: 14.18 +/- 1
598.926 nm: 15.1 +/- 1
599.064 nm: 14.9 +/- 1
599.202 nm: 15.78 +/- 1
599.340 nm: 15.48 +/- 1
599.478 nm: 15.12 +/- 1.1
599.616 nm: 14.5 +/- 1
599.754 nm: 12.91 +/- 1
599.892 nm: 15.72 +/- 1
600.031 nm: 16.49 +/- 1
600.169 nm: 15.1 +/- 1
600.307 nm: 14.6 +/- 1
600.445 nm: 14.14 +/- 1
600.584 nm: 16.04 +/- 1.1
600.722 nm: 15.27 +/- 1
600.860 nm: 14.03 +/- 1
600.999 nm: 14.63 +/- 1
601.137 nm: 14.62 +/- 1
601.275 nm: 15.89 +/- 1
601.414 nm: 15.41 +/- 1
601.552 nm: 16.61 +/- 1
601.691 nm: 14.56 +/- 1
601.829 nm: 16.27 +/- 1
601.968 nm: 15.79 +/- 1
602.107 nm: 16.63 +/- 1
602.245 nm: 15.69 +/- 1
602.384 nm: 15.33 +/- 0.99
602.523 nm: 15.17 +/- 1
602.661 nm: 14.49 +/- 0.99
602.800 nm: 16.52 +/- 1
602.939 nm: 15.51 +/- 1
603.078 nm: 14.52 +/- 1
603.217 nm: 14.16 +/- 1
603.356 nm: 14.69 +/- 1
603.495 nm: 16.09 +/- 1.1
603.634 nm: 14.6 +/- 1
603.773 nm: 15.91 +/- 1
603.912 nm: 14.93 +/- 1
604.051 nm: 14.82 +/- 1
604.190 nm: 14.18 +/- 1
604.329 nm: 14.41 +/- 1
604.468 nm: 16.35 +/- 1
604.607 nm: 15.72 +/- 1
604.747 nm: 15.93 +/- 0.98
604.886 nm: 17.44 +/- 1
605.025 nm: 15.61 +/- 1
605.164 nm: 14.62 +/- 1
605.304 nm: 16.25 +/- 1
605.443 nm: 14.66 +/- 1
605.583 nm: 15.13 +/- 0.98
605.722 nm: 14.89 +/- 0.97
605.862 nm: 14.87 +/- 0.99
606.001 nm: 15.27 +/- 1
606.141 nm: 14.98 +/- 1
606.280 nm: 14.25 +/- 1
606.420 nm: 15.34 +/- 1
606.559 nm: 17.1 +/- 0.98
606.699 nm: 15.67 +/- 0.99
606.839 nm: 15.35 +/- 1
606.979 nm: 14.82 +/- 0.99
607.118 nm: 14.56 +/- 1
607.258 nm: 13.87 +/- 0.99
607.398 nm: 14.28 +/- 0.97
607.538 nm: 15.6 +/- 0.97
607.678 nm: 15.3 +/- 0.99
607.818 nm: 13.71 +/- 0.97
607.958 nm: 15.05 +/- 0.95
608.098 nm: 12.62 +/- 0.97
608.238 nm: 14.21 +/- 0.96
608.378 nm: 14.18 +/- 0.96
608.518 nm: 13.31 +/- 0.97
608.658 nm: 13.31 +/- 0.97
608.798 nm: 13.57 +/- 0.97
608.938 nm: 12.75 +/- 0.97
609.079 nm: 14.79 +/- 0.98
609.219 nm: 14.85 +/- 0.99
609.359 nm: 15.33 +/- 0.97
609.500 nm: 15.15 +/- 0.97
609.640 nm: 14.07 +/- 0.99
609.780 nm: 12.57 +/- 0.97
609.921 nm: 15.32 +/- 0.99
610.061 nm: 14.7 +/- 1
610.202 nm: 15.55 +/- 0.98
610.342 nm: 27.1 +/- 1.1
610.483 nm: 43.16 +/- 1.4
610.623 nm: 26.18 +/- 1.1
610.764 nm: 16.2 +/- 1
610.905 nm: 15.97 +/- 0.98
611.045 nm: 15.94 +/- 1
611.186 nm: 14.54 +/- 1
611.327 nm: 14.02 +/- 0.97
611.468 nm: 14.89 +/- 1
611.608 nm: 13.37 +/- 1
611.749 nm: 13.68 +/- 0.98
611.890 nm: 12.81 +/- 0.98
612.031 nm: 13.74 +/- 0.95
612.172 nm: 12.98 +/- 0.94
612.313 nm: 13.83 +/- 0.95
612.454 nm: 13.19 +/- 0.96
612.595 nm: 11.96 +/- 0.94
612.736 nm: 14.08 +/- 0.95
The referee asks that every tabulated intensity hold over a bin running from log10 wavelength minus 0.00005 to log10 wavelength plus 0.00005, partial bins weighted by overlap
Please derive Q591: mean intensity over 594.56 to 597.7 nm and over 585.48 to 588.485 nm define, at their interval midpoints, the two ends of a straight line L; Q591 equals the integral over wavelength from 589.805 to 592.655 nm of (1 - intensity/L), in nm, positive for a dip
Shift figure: 0.038 nm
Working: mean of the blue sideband 14.7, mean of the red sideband 15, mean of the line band 14.7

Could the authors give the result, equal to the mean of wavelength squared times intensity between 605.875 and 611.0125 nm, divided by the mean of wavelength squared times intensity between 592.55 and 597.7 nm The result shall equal 1.13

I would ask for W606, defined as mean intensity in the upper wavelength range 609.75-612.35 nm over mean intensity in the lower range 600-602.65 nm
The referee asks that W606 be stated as 1.1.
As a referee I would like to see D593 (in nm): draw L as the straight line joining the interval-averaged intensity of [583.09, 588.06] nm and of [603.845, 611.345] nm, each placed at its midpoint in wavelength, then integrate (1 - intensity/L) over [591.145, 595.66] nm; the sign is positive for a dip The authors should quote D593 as 0.240 nm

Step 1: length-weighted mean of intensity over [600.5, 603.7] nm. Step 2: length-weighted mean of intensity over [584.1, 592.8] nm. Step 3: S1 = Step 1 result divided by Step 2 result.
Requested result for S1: 1.0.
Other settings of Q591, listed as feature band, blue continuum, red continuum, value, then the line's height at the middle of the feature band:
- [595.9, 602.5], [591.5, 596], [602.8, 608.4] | -0.11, 14.8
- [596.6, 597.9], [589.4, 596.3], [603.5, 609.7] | -0.04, 14.7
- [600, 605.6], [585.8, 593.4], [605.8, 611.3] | 0.11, 15.6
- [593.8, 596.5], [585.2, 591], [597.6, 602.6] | 0.03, 15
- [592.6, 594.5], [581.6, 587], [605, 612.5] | 0.09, 15.3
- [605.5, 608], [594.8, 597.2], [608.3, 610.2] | -0.11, 14.4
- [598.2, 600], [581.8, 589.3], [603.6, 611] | 0.09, 15.6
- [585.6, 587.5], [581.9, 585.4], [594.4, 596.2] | 0.06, 15.4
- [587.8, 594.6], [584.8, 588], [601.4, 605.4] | 0.15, 15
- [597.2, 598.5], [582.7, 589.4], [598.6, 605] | 0.02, 15.2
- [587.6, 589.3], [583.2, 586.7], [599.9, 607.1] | 0.01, 15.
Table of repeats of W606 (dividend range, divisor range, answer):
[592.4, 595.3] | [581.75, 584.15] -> 0.93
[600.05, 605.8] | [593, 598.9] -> 1.03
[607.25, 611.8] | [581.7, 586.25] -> 1.06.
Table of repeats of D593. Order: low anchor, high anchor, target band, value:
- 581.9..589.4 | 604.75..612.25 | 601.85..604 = 0.03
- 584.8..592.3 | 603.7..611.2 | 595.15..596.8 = 0.04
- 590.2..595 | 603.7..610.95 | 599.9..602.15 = -0.01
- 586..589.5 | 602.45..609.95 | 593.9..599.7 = -0.02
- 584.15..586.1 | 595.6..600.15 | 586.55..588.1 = -0.06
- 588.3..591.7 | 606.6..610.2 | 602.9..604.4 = -0.04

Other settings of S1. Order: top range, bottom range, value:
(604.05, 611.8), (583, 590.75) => 1.05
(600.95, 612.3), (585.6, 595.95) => 1.05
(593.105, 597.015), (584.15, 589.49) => 0.99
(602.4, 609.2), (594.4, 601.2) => 1.00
